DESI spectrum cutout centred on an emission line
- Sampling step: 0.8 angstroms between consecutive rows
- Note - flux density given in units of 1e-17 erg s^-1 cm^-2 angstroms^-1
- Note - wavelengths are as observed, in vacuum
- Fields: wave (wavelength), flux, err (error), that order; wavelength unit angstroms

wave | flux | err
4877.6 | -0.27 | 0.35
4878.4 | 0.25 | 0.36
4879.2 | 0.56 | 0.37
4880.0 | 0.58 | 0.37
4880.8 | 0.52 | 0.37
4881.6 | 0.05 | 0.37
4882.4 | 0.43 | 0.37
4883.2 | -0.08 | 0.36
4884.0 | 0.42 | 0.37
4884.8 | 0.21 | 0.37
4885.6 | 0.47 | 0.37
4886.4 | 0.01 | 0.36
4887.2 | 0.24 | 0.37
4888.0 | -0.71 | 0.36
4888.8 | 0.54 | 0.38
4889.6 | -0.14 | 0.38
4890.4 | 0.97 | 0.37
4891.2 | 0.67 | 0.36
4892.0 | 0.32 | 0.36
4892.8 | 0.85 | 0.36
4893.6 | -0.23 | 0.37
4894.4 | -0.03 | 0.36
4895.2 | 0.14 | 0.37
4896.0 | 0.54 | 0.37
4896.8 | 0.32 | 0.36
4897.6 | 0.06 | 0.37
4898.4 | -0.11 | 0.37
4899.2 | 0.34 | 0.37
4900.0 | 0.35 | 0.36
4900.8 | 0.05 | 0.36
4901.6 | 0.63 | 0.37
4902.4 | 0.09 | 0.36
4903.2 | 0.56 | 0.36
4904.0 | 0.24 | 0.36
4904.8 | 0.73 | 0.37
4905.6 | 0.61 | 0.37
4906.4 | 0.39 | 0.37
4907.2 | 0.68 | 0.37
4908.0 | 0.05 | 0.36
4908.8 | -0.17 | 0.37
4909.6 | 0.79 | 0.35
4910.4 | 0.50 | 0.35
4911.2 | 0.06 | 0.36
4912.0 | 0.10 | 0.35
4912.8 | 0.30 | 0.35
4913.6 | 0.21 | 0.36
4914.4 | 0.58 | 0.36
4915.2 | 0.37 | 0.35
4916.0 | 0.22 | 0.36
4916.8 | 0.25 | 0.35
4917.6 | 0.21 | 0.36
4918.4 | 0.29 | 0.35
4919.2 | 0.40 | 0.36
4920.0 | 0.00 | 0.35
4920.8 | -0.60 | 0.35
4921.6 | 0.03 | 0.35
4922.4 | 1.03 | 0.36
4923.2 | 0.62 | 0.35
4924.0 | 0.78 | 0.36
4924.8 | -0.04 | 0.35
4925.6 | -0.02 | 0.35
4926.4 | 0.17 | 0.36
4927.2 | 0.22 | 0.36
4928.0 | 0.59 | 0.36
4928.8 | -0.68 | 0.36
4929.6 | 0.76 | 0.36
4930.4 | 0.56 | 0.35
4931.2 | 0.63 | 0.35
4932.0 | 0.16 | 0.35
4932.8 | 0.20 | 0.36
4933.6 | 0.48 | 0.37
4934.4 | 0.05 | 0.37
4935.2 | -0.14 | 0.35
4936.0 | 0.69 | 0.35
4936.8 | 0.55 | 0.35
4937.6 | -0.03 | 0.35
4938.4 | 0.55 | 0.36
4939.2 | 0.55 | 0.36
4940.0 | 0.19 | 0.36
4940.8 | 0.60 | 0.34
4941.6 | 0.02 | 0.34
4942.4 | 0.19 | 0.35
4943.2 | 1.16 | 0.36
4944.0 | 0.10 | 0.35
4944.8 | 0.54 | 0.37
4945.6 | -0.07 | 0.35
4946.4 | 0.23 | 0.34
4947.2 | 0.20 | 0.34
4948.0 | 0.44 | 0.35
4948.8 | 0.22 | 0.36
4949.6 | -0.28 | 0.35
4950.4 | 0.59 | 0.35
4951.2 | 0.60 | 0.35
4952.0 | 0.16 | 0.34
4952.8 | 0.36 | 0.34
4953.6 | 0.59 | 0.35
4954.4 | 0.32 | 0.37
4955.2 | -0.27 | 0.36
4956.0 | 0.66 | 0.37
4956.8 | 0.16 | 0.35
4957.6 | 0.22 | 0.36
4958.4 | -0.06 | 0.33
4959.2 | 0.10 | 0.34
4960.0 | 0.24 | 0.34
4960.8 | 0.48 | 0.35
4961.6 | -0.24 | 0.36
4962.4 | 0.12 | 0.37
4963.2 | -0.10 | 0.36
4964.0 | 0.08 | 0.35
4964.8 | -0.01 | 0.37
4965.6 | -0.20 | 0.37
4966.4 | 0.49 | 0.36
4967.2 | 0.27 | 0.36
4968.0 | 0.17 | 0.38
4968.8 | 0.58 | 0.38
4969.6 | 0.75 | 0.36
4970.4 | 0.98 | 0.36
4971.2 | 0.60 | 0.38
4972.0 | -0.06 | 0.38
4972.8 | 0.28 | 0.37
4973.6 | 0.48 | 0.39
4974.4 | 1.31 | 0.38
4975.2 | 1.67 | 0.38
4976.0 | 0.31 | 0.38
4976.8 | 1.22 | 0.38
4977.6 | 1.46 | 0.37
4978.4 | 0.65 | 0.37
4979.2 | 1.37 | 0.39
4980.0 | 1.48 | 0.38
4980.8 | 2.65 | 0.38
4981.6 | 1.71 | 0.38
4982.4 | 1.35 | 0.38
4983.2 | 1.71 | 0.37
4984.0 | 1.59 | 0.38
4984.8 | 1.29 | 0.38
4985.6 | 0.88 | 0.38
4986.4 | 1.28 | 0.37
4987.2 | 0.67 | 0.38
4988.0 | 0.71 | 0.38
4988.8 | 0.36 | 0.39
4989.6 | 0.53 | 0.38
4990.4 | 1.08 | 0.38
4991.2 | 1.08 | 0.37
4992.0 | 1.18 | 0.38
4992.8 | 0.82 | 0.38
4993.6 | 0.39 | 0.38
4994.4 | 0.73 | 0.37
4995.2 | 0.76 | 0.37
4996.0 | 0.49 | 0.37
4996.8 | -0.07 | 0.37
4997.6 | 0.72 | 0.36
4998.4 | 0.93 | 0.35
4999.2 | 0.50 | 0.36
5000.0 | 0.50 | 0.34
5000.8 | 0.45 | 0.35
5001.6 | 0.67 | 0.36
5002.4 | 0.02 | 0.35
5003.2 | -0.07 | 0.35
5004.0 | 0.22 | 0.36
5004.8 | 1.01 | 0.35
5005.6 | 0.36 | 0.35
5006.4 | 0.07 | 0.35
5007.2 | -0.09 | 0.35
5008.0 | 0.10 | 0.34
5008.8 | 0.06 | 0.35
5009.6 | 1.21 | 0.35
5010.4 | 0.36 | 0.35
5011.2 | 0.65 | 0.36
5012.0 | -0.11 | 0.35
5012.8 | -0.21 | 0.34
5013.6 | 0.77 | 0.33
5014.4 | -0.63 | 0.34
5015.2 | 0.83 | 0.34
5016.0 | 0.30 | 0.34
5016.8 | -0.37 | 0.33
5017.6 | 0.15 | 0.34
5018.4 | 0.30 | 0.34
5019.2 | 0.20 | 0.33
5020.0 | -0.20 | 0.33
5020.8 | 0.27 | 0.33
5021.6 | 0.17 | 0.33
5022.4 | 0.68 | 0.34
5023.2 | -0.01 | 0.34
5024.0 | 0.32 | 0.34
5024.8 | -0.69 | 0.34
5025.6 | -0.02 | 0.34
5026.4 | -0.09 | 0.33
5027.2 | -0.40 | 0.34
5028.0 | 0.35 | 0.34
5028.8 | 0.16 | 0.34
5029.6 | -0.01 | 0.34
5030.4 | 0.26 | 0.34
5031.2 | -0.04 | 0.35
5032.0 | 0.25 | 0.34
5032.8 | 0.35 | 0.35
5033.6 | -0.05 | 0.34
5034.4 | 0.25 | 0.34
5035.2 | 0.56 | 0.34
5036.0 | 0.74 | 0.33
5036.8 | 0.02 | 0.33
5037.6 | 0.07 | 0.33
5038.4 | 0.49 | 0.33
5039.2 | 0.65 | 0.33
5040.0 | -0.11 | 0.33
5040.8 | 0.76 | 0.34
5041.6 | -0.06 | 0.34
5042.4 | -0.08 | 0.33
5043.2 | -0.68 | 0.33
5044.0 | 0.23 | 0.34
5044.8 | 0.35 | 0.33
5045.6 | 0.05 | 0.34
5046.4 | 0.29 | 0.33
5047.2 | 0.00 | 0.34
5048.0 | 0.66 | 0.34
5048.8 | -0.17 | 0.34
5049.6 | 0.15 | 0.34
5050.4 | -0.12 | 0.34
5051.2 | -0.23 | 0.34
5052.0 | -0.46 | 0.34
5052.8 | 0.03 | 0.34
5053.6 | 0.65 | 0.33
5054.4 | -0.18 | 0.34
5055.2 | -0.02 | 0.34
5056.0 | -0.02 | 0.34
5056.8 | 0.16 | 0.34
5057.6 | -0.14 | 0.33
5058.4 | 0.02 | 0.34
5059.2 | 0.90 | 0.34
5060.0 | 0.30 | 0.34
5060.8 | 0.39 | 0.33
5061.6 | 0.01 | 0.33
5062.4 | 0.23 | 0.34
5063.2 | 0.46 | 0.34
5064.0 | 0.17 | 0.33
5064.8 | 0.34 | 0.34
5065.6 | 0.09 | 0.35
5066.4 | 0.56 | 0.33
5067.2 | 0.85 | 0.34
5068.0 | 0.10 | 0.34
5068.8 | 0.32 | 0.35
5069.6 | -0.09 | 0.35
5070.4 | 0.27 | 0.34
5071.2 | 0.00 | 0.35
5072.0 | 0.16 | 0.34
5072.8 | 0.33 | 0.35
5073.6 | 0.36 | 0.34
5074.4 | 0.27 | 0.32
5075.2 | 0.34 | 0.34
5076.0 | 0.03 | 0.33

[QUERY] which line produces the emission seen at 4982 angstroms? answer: C IV 1549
